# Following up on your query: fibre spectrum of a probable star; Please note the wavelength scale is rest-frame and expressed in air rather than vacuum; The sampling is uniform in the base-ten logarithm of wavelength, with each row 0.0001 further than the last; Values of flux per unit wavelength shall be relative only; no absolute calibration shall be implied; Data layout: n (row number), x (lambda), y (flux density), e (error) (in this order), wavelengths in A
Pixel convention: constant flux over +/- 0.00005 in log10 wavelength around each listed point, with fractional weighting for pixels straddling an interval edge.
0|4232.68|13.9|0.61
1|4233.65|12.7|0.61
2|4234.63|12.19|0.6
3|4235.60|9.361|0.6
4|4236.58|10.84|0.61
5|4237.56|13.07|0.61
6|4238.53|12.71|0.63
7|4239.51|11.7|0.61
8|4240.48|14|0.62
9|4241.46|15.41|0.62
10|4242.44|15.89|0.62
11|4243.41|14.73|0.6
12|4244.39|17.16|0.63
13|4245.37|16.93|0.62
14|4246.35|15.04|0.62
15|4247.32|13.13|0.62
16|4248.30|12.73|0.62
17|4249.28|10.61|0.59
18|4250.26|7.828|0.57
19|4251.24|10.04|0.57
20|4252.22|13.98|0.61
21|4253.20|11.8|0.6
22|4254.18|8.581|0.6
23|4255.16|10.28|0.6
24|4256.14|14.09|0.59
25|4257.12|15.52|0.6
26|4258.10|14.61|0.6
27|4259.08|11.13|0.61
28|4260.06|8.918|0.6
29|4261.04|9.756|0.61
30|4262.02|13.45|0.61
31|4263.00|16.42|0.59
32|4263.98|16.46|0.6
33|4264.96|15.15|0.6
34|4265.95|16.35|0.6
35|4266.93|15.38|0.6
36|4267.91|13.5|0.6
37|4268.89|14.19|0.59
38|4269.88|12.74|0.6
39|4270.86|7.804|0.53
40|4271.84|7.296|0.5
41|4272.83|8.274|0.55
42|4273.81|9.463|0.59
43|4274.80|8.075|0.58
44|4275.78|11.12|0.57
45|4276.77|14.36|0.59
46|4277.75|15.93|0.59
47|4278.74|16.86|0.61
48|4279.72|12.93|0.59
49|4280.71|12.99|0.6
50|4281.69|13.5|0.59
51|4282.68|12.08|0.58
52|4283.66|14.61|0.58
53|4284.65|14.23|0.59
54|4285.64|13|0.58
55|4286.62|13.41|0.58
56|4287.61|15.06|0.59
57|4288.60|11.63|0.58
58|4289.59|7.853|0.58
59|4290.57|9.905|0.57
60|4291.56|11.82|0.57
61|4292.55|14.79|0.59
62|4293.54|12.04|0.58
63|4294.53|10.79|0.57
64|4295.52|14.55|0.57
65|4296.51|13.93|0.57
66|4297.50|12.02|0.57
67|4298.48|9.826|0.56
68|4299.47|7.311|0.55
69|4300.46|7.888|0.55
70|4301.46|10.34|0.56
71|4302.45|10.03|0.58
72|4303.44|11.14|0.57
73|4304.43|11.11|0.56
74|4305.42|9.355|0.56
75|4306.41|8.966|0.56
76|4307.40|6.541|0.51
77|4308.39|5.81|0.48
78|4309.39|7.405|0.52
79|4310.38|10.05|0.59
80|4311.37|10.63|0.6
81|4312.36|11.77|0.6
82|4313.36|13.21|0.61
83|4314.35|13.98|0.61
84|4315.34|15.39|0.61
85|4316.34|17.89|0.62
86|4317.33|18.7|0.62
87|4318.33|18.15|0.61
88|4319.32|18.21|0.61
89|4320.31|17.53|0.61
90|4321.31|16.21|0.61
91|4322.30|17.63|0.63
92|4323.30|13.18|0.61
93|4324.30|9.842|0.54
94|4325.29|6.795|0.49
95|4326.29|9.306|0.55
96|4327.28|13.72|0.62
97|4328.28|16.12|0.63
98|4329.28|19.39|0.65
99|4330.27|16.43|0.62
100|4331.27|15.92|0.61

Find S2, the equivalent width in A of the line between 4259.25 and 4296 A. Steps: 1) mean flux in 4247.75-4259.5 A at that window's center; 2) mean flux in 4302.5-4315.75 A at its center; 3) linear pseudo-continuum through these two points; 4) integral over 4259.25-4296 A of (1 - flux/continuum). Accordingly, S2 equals -4.73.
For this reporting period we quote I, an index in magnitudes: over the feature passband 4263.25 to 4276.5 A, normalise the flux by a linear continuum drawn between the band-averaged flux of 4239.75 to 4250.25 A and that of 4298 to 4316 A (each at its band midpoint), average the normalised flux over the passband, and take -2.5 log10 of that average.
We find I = 0.04 mag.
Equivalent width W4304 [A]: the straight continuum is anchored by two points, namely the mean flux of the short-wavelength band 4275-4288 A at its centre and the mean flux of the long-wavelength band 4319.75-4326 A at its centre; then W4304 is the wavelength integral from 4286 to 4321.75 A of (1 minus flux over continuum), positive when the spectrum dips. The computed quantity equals 3.87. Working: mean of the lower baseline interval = 13.7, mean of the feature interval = 12.1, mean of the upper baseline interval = 13.4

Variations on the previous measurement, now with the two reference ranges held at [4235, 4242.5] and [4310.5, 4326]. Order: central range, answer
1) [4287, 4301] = 2.5 A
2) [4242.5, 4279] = 1.2 A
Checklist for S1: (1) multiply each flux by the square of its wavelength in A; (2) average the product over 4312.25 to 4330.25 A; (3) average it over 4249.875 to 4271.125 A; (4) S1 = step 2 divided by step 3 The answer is 1.21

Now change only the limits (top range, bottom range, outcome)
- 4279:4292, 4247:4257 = 1.12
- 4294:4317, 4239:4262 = 0.88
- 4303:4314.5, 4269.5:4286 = 0.83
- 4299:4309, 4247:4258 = 0.77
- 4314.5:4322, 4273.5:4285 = 1.35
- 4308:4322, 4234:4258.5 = 1.13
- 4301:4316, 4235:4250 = 0.80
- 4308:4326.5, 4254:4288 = 1.06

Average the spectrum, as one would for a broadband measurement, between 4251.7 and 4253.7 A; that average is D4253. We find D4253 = 12.8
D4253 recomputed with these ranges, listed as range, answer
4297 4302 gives 9.49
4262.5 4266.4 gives 16.1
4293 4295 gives 11.5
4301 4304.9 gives 10.7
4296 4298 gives 13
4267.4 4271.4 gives 12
